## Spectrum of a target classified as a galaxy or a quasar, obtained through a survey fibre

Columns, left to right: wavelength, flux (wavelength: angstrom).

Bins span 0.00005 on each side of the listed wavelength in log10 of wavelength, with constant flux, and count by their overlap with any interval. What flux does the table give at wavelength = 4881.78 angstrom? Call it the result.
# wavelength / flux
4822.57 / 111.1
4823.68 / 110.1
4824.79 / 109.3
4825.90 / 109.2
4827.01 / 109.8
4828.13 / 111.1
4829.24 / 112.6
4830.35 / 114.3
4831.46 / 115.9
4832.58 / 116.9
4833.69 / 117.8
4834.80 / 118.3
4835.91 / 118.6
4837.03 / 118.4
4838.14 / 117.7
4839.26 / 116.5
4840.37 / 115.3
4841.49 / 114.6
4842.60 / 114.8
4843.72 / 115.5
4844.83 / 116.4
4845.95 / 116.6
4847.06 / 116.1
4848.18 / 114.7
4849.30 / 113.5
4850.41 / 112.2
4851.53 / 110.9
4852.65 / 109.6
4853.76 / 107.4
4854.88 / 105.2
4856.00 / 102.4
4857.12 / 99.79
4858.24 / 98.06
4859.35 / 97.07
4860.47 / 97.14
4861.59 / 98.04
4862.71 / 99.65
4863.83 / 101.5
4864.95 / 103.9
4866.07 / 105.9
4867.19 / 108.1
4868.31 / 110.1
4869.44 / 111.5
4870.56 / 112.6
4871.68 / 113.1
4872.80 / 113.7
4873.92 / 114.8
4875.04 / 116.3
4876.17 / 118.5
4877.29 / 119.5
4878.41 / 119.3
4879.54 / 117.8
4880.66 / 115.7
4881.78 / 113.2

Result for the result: 113.2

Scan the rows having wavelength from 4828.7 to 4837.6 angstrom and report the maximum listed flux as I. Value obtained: 118.6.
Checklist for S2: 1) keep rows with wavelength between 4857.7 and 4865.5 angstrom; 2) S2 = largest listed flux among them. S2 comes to 103.9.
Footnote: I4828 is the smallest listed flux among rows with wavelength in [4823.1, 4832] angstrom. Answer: 109.2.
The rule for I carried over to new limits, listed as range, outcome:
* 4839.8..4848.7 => 116.6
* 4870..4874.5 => 114.8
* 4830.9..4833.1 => 116.9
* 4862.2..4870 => 111.5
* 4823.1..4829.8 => 112.6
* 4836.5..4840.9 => 118.4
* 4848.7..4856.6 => 113.5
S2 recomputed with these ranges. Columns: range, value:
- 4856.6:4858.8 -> 99.79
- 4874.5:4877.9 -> 119.5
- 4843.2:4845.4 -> 116.4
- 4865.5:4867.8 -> 108.1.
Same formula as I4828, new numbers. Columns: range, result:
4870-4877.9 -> 112.6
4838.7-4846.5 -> 114.6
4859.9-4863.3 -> 97.14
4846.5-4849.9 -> 113.5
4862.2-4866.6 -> 99.65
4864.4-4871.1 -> 103.9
